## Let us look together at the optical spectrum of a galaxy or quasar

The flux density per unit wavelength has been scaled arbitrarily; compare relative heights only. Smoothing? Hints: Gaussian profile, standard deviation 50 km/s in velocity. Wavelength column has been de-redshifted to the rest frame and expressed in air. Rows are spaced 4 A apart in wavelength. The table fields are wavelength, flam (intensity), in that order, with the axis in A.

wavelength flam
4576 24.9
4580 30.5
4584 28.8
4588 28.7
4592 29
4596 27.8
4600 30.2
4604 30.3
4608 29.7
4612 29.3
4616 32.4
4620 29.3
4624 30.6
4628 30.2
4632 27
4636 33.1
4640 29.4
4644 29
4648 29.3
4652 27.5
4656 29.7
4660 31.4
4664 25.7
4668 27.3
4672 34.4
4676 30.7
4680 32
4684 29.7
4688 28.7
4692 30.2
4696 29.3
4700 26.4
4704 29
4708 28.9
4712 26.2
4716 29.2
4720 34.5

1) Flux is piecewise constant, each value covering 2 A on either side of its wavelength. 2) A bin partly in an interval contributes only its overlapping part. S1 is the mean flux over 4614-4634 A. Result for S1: 29.9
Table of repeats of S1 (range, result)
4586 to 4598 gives 28.5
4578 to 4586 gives 29.6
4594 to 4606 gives 29.4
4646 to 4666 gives 28.7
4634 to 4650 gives 30.2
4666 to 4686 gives 30.8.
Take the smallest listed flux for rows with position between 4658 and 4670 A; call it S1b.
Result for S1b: 25.7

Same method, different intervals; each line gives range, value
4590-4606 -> 27.8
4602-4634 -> 27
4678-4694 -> 28.7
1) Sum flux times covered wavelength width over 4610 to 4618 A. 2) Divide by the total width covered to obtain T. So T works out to 30.9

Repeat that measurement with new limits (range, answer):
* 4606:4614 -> 29.5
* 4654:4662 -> 30.5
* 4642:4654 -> 28.6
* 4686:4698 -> 29.4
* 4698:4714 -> 27.6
